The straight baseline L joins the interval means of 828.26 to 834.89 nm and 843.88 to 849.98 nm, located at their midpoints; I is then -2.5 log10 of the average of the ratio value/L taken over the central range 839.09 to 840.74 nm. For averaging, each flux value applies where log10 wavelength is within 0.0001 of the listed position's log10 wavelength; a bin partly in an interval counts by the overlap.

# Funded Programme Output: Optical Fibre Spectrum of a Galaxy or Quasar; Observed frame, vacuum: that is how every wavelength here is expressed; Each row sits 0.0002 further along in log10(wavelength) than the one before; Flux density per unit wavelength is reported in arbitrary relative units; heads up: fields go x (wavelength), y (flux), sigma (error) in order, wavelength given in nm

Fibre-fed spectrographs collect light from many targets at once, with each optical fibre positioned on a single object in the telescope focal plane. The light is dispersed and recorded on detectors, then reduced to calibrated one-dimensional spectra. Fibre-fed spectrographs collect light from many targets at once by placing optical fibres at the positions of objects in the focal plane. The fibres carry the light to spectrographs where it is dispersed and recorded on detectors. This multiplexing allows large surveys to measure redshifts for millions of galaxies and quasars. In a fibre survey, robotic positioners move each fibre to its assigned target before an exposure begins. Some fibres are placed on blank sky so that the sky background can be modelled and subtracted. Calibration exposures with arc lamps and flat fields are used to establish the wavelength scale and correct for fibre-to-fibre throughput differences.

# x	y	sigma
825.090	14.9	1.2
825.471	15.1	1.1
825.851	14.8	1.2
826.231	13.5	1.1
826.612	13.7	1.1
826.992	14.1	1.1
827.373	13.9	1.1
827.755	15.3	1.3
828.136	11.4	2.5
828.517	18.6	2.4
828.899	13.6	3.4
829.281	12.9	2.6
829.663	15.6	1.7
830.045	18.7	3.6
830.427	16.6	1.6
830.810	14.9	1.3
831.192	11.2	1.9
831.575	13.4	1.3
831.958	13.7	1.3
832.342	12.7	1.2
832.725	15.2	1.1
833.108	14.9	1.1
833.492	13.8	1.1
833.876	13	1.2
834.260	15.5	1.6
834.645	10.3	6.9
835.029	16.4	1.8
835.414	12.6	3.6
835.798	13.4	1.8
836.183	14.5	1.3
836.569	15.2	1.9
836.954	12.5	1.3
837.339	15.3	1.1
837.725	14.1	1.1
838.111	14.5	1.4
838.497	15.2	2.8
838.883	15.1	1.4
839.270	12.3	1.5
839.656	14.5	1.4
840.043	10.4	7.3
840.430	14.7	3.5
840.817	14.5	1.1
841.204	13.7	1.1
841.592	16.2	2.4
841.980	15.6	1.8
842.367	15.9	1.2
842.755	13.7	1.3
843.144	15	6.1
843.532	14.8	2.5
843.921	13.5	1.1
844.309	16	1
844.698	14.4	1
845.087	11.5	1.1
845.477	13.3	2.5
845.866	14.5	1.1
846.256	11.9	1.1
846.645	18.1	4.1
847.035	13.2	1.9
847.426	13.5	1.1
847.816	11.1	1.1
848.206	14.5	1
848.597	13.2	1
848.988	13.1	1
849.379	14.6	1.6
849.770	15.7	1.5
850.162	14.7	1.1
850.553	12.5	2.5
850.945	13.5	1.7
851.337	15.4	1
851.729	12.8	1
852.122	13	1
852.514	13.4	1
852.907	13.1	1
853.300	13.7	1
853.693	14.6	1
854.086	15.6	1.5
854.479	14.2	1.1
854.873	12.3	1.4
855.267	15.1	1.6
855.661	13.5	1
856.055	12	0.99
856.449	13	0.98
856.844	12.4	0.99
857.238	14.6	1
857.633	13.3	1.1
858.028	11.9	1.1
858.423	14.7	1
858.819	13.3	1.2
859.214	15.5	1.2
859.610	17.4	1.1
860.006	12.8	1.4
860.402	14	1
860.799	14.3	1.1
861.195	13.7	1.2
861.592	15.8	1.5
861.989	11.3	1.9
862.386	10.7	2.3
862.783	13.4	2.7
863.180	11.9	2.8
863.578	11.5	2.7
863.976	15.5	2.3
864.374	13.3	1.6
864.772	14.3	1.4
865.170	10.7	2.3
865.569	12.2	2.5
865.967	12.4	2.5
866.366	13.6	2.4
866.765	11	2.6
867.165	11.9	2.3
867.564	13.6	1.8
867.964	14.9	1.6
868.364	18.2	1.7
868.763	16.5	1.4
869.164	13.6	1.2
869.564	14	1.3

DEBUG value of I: 0.081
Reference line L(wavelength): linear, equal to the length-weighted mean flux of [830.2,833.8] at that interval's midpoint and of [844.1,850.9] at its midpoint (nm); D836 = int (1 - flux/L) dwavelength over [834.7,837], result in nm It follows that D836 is 0.01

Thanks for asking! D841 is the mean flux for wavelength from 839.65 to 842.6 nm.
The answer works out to 14.4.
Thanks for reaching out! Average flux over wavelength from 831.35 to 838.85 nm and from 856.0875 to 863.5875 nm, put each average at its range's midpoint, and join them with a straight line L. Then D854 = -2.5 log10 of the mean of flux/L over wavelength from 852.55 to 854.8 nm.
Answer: -0.037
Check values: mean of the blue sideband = 14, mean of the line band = 14.1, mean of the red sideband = 13.5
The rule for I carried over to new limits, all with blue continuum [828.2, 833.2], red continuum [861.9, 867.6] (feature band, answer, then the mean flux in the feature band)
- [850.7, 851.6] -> -0.068 mag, 14.2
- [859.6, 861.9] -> -0.124 mag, 14.3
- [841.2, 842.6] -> -0.116 mag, 15.5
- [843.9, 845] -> -0.055 mag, 14.5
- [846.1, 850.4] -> -0.034 mag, 14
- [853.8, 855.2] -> -0.082 mag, 14.2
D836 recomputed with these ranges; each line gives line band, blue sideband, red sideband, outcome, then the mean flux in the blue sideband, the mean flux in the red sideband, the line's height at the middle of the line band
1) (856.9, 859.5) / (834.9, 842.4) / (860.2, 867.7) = -0.141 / 14.3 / 12.9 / 13.2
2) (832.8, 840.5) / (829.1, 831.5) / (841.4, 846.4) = 0.388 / 14.9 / 14.4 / 14.7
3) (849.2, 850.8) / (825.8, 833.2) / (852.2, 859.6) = -0.050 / 14.4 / 13.8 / 13.9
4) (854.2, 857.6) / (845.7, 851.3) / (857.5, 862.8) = 0.089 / 13.9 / 13.7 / 13.8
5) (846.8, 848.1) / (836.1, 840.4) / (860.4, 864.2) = 0.073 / 14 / 13.2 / 13.7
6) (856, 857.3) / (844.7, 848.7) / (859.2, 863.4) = 0.062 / 13.5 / 13.6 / 13.6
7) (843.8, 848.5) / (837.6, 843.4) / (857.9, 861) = 0.184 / 14.4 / 14.3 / 14.3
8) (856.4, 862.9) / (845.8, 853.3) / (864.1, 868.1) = -0.242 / 13.8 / 12.8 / 13.2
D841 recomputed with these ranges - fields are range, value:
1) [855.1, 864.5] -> 13.5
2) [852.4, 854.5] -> 14.1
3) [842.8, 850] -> 14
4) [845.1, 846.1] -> 13.4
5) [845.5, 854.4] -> 13.9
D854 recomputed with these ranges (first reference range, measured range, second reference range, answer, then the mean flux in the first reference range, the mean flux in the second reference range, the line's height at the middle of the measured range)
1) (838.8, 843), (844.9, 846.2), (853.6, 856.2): 0.092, 14.2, 13.9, 14.1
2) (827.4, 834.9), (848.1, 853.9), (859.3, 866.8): -0.017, 14.3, 13.2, 13.6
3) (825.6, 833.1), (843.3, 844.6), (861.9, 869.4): -0.061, 14.4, 13.2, 13.9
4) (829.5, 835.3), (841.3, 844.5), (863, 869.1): -0.072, 14.4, 13.4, 14.1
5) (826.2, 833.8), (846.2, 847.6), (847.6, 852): -0.045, 14.4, 13.7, 13.8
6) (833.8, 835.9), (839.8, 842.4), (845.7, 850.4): -0.044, 13.6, 14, 13.8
